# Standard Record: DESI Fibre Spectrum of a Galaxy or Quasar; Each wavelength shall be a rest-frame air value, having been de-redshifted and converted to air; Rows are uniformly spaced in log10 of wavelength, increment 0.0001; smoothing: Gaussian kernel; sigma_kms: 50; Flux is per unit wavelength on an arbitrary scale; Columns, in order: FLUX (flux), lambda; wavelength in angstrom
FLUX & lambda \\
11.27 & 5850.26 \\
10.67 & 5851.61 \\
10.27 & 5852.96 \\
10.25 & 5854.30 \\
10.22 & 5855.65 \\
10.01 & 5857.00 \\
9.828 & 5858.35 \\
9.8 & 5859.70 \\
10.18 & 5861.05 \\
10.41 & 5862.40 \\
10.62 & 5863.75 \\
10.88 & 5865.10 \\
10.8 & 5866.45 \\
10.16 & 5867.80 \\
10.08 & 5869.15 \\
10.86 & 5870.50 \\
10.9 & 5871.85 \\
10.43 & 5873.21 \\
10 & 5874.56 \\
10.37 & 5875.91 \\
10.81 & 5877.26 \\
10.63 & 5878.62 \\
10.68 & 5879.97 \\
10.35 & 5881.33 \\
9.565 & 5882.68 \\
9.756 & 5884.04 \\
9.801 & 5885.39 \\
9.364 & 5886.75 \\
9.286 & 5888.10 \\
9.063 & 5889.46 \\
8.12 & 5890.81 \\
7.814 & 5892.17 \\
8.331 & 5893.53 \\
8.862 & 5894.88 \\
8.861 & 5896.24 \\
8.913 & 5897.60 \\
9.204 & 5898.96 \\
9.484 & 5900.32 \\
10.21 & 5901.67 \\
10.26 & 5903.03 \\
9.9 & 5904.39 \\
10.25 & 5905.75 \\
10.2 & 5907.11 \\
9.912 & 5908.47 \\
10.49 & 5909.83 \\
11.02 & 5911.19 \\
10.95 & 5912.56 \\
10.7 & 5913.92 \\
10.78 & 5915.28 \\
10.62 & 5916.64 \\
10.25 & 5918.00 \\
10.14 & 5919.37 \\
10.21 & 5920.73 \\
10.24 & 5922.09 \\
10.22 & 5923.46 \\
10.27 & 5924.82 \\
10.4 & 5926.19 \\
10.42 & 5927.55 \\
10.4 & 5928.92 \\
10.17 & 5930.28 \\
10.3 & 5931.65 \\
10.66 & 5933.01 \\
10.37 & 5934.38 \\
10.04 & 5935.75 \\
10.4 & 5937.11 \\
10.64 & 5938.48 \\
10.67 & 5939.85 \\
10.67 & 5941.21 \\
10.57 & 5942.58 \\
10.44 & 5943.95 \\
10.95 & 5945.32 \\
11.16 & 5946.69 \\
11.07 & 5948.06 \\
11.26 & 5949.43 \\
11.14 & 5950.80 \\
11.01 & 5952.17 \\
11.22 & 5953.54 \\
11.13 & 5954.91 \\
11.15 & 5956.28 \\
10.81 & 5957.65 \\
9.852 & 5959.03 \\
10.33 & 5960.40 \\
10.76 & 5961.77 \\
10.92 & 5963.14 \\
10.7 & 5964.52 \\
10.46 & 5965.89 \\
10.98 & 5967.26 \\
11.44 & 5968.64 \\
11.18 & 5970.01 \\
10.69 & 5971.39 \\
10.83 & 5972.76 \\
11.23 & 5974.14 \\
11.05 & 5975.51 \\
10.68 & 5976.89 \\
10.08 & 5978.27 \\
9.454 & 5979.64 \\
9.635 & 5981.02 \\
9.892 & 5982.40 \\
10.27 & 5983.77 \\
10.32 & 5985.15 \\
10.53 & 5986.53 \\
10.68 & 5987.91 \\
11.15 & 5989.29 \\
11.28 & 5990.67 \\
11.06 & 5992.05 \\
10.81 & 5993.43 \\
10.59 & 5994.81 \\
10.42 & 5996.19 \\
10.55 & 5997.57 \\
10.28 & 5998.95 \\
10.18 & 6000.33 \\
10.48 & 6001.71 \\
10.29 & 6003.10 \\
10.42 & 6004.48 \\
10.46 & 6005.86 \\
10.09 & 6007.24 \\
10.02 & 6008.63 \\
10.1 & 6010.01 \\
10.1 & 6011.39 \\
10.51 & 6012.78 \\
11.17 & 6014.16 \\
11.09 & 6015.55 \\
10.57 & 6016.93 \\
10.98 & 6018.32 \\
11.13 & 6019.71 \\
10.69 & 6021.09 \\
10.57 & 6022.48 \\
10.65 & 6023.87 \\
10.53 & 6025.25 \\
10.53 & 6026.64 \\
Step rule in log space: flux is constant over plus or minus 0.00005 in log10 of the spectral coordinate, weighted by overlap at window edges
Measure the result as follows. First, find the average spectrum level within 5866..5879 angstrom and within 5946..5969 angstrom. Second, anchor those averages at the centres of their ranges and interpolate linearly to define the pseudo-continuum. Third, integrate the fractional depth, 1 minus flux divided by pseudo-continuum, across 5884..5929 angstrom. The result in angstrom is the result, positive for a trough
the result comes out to 3.46 angstrom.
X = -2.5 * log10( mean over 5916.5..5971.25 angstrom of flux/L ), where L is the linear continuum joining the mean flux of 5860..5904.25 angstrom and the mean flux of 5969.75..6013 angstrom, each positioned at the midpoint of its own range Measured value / -0.046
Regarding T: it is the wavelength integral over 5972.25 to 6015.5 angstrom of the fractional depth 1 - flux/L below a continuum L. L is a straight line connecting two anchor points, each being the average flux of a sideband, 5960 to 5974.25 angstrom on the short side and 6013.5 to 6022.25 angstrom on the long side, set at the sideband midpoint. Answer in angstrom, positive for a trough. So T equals 1.6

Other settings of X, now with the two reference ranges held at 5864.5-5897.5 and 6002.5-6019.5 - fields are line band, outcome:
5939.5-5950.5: -0.07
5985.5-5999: -0.04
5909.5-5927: -0.05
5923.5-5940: -0.03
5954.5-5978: -0.06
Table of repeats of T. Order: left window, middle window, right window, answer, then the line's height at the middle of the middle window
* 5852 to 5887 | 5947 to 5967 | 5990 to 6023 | -0.7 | 10.5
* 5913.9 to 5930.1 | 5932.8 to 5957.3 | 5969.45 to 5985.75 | -1.0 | 10.4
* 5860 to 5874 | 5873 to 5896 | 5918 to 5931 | 1.9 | 10.4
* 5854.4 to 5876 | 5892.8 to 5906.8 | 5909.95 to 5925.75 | 1.3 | 10.4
